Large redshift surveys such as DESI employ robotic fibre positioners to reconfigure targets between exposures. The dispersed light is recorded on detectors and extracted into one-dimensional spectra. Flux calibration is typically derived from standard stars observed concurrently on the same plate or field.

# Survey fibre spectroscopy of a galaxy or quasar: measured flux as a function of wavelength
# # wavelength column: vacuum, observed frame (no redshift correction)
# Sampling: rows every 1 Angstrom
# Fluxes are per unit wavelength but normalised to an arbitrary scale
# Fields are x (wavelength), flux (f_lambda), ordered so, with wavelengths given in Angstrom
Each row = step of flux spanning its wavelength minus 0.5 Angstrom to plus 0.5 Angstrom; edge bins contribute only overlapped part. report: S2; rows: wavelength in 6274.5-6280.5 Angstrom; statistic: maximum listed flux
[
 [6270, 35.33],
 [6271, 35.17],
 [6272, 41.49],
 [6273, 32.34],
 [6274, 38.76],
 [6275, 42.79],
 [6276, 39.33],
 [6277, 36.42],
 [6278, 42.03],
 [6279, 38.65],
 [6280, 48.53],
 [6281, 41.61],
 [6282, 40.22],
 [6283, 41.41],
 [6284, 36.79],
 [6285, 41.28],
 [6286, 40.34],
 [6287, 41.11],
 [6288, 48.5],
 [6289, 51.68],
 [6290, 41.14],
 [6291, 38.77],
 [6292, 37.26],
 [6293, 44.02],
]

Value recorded 48.53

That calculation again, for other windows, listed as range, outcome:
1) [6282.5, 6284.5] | 41.41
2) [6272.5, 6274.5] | 38.76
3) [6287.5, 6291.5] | 51.68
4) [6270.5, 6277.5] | 42.79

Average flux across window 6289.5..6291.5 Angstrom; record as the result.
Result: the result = 40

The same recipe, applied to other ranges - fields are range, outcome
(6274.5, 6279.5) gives 39.8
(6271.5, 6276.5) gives 38.9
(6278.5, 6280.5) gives 43.6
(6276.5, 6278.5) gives 39.2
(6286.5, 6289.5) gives 47.1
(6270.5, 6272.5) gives 38.3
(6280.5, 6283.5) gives 41.1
